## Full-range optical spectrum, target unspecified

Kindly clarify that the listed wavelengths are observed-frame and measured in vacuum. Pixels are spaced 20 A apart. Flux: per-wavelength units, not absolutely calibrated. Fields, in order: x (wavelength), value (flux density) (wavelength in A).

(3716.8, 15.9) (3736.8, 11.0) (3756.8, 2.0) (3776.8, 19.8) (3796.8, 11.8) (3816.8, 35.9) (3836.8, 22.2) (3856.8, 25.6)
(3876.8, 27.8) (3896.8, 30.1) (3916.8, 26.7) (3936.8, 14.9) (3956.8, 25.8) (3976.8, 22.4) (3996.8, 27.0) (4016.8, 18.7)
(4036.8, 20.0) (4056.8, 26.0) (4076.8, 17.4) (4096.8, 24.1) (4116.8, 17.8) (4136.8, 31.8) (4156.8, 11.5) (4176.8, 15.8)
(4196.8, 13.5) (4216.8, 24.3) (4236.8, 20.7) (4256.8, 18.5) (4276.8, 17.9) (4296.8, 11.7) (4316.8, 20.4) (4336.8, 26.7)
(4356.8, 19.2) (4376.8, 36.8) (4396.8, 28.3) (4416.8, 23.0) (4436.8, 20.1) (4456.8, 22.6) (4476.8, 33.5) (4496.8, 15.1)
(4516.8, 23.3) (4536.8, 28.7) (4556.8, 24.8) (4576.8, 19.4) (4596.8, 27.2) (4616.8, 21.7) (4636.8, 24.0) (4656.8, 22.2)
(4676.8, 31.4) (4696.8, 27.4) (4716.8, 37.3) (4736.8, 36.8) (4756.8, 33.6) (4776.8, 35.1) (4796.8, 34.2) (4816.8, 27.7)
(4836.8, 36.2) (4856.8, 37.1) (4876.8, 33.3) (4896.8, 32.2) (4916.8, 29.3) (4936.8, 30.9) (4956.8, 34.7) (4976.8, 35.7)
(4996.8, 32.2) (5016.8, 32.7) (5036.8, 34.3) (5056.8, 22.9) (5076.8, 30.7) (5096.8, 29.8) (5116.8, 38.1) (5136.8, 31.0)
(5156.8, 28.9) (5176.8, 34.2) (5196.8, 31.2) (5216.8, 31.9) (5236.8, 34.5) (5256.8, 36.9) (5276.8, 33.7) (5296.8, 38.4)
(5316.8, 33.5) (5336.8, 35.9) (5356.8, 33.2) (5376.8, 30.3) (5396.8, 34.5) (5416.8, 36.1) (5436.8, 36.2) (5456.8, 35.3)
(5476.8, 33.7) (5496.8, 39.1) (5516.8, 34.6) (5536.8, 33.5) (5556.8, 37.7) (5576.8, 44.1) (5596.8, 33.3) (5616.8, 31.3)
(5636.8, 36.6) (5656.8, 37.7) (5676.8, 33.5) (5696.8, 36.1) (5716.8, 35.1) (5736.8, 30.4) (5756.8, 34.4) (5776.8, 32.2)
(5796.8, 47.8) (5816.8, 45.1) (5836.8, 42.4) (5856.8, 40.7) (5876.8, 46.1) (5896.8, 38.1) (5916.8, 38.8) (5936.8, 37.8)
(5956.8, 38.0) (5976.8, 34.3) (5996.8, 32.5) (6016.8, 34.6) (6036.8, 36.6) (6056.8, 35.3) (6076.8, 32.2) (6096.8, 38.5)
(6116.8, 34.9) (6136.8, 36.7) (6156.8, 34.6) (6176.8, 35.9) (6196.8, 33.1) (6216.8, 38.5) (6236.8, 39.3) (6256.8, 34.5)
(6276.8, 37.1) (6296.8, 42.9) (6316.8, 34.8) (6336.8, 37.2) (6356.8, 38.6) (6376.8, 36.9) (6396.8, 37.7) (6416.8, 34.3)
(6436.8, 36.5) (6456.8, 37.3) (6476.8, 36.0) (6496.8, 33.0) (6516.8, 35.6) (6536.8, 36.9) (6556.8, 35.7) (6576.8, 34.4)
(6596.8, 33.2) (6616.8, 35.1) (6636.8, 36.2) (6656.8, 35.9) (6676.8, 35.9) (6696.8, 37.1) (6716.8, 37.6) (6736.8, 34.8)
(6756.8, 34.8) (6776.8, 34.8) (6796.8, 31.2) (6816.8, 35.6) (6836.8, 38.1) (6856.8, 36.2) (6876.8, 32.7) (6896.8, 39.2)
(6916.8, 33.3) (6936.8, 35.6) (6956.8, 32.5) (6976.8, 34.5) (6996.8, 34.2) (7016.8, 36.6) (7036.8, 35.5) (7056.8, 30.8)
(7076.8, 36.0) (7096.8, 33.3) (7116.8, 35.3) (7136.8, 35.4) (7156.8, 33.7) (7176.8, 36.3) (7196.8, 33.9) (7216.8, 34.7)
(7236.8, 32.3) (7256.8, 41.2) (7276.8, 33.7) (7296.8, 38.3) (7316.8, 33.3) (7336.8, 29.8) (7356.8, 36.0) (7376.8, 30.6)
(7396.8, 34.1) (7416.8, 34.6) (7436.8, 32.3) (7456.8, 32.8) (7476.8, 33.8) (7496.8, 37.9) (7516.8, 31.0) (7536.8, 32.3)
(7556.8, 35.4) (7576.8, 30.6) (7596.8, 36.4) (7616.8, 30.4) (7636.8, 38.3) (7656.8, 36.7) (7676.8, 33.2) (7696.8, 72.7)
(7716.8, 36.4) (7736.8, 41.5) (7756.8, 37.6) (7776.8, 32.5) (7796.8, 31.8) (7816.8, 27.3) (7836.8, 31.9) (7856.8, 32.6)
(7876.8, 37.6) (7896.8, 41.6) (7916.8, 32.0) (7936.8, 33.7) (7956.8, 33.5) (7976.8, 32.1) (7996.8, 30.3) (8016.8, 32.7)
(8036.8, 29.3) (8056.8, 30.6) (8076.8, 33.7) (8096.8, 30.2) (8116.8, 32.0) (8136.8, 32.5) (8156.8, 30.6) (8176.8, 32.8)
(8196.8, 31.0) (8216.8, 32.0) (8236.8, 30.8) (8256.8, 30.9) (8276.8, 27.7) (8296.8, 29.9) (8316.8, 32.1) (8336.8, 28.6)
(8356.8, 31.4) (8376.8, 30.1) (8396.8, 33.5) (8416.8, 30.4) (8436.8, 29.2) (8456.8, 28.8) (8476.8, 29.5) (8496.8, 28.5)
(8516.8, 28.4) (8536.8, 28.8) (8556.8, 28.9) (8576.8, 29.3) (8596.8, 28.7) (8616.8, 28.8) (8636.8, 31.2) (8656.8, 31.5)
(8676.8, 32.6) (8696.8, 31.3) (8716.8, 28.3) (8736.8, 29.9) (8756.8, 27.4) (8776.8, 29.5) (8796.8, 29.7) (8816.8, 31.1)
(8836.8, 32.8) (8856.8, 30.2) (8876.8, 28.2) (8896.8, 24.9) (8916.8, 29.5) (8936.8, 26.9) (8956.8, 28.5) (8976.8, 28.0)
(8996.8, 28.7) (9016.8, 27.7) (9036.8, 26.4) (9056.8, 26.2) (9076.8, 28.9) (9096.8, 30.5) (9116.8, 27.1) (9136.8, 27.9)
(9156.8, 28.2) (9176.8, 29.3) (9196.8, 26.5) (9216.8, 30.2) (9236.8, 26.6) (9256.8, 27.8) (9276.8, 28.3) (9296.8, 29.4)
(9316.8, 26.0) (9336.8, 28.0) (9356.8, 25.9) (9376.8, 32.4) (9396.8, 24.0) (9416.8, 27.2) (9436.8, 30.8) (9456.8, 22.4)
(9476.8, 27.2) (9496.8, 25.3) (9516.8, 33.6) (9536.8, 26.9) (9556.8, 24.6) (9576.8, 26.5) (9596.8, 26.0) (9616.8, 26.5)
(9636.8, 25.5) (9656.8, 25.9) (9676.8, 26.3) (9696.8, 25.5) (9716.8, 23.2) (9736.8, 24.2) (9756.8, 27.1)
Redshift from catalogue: 0.174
